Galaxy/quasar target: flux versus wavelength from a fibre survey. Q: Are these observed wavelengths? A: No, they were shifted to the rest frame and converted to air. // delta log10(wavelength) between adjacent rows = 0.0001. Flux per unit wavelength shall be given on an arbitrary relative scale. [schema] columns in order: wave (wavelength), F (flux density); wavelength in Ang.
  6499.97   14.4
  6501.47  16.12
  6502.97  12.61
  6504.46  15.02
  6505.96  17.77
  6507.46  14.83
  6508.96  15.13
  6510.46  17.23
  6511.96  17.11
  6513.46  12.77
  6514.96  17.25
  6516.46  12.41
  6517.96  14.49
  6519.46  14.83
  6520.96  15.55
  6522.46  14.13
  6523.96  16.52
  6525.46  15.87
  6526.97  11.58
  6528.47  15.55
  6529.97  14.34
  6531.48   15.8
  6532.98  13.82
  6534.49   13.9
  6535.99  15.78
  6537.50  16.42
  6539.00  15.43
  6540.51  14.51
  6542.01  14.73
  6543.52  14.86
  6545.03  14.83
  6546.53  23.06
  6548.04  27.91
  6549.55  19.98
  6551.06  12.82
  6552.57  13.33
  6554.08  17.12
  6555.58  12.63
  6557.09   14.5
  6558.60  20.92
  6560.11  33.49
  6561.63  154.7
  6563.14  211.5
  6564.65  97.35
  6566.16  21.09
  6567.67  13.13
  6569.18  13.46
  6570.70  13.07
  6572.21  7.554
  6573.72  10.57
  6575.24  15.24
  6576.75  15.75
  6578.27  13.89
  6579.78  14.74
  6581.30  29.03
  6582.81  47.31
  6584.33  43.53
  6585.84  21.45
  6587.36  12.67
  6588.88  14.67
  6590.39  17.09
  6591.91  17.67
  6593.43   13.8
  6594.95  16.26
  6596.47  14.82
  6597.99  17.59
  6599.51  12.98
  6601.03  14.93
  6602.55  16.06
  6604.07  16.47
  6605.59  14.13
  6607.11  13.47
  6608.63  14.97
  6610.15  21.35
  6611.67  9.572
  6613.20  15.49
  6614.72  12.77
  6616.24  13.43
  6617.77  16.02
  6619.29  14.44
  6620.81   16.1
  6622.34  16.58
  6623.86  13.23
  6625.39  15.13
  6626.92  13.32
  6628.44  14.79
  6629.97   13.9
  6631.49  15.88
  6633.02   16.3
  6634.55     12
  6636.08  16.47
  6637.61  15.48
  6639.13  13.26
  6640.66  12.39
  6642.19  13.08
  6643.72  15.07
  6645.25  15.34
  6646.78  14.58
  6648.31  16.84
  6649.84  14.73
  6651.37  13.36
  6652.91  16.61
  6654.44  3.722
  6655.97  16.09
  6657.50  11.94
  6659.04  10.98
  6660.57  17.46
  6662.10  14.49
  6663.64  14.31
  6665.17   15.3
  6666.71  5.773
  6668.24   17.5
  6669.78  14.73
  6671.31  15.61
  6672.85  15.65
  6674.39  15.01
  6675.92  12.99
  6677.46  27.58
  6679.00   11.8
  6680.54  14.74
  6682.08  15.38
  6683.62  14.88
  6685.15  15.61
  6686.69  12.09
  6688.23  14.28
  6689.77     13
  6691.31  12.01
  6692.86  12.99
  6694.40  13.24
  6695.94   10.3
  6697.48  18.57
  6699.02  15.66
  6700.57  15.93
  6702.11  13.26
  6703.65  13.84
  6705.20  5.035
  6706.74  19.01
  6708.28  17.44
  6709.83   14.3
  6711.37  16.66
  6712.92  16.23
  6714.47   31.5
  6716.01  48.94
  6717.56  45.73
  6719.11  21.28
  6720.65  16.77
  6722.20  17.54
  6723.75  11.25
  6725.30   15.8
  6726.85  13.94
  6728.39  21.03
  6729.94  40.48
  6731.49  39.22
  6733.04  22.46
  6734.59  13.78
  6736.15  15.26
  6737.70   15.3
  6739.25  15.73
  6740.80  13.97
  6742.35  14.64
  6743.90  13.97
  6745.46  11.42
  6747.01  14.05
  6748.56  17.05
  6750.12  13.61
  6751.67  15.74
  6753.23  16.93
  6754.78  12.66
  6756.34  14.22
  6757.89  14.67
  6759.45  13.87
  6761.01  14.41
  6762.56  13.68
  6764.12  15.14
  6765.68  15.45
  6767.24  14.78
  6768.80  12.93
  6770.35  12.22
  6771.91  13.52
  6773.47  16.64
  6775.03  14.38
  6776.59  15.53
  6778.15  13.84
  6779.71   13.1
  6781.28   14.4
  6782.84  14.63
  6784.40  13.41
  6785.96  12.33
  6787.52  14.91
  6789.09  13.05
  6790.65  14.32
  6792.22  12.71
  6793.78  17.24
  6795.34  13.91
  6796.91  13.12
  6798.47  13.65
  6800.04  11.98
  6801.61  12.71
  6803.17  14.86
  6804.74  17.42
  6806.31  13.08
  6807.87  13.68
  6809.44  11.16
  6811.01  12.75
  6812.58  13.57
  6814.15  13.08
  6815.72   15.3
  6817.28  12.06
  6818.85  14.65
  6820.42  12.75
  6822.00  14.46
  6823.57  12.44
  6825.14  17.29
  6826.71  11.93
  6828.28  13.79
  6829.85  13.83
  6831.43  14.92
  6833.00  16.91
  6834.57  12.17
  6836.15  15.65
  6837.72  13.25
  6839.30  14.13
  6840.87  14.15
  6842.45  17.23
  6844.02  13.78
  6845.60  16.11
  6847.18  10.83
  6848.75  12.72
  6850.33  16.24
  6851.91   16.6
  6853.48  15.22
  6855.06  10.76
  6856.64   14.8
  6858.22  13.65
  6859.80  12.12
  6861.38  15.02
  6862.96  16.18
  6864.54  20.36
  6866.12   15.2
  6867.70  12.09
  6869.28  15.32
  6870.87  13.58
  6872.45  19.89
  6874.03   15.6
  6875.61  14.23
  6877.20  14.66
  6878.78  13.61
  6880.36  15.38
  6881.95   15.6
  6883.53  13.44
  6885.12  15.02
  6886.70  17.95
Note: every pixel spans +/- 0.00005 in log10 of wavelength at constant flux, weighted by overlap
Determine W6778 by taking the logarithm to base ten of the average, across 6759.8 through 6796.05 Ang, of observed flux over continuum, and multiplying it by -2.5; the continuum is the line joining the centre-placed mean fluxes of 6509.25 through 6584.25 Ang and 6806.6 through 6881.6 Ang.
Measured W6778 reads 0.18 mag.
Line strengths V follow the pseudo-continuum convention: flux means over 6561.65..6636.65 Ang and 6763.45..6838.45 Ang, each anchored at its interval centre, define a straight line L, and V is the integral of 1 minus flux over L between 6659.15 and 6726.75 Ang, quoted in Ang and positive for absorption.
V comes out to 7.6 Ang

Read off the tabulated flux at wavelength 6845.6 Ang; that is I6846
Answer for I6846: 16.11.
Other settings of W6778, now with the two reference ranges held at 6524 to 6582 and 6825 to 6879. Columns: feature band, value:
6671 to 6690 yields 0.38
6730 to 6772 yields 0.18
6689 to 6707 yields 0.49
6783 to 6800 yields 0.24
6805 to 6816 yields 0.22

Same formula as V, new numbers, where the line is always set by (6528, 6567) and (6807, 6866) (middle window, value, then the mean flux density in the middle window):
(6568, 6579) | 6.53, 12.8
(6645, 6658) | 6.28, 13.7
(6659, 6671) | 5.39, 14.1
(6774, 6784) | 2.03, 14.3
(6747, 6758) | 2.68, 14.9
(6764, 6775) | 2.53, 14.3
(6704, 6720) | -0.74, 23.3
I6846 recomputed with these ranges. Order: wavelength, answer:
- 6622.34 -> 16.58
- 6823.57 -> 12.44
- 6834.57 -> 12.17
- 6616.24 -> 13.43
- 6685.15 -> 15.61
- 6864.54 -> 20.36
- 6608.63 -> 14.97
